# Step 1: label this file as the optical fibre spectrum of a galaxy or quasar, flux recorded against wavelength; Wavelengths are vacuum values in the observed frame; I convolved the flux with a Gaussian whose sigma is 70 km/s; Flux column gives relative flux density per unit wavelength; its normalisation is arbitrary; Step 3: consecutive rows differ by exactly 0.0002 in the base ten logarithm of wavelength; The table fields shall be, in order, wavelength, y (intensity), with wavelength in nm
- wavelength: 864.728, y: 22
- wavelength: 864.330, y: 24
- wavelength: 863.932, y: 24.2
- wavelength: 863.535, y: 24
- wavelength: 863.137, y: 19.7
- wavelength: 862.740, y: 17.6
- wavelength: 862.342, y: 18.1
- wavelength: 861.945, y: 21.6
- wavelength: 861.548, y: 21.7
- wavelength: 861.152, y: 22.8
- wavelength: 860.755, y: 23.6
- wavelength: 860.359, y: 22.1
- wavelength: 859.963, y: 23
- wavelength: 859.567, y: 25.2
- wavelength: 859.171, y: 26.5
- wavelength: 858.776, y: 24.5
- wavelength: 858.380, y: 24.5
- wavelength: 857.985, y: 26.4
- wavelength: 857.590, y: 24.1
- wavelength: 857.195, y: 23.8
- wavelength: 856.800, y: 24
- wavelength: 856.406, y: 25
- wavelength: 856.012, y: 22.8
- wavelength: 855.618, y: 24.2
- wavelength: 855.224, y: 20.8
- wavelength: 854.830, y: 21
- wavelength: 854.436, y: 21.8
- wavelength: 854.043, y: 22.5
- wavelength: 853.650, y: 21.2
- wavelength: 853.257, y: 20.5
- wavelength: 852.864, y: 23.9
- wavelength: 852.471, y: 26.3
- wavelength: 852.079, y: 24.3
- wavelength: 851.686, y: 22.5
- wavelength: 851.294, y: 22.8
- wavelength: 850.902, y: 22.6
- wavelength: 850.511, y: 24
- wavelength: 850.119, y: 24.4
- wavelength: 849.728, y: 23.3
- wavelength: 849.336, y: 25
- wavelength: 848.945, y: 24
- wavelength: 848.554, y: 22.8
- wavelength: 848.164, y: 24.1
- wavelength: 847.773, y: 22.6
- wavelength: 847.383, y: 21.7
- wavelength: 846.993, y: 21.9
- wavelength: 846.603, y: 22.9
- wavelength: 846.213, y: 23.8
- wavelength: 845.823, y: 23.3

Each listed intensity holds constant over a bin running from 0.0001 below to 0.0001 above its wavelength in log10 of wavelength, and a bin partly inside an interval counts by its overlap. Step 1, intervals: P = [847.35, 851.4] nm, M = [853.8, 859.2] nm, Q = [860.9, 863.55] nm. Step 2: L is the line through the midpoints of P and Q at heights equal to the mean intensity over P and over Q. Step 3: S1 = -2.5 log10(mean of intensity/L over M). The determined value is -0.08 mag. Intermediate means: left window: 23.5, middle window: 23.6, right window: 20.6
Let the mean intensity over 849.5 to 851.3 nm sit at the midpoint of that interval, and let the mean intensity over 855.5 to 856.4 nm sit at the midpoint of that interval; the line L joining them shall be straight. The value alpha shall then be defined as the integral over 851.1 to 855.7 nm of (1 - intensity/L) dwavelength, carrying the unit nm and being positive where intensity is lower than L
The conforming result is 0.20 nm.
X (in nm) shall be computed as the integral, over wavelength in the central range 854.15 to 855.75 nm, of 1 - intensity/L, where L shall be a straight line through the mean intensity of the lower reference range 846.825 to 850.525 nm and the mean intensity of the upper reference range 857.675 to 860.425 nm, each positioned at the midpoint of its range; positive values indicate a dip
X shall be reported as 0.15 nm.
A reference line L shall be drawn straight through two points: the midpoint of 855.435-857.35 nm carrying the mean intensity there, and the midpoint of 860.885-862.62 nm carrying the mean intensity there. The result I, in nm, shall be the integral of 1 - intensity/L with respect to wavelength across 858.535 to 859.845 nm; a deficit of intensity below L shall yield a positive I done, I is -0.165 nm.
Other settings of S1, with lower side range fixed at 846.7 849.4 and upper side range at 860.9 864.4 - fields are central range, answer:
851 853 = -0.059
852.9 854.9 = 0.039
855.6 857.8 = -0.088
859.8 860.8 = -0.053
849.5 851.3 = -0.033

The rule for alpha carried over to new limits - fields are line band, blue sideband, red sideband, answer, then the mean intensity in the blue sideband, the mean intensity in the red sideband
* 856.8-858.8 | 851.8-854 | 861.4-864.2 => -0.23 nm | 23.2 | 21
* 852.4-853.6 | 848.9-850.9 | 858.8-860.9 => 0.05 nm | 24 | 24.1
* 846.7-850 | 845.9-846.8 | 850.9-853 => 0.04 nm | 23.3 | 23.8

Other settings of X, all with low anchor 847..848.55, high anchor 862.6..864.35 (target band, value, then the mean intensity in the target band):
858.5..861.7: -0.246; 23.7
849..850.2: -0.084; 24.2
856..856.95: -0.082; 24.2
